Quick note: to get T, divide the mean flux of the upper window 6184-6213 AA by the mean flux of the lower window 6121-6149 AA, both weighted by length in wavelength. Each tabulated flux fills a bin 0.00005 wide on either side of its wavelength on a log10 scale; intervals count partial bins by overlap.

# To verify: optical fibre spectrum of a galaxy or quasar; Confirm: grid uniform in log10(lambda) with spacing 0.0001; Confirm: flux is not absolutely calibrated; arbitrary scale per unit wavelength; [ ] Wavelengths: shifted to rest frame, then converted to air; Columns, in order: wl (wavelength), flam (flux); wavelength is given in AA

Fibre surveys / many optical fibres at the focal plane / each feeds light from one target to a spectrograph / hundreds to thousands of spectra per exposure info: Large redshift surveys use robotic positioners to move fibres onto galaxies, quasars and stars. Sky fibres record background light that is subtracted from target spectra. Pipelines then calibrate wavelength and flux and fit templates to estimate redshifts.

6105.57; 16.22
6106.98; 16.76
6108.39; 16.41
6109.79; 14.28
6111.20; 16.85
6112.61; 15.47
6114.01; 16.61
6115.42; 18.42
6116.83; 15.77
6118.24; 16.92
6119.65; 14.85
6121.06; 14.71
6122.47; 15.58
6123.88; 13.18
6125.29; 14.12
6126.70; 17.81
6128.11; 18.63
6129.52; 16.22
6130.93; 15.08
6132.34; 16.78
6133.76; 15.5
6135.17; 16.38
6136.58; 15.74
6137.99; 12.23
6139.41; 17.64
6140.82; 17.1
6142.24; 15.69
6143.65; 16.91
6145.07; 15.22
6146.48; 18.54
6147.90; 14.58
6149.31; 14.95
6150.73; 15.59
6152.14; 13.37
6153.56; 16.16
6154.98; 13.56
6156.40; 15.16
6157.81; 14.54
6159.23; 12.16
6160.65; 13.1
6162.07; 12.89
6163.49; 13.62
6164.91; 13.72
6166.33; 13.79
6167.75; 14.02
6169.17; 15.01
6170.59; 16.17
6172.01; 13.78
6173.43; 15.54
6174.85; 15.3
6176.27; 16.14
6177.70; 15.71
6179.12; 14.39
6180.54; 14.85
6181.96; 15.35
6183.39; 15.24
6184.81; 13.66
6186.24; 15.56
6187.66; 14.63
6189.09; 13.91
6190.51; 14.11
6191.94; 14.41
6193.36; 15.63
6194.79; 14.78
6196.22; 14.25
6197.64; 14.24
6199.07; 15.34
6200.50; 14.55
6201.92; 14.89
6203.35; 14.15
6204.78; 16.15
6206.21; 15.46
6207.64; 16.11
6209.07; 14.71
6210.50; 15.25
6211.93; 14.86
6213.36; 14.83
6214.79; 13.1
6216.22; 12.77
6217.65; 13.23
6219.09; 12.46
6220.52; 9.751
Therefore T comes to 0.93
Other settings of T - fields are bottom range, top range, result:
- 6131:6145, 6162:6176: 0.91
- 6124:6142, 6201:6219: 0.91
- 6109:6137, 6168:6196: 0.94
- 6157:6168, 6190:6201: 1.09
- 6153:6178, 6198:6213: 1.05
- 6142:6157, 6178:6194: 0.96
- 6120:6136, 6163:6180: 0.94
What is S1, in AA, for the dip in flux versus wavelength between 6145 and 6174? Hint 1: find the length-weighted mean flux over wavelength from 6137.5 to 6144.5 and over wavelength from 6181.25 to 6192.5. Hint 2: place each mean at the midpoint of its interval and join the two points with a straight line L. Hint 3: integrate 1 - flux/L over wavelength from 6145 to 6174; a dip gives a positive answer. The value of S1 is 1.7 AA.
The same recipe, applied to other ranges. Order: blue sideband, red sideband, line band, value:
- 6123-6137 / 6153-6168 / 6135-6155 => -1.0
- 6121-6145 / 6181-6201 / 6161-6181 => 0.6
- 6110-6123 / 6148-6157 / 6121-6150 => -0.9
